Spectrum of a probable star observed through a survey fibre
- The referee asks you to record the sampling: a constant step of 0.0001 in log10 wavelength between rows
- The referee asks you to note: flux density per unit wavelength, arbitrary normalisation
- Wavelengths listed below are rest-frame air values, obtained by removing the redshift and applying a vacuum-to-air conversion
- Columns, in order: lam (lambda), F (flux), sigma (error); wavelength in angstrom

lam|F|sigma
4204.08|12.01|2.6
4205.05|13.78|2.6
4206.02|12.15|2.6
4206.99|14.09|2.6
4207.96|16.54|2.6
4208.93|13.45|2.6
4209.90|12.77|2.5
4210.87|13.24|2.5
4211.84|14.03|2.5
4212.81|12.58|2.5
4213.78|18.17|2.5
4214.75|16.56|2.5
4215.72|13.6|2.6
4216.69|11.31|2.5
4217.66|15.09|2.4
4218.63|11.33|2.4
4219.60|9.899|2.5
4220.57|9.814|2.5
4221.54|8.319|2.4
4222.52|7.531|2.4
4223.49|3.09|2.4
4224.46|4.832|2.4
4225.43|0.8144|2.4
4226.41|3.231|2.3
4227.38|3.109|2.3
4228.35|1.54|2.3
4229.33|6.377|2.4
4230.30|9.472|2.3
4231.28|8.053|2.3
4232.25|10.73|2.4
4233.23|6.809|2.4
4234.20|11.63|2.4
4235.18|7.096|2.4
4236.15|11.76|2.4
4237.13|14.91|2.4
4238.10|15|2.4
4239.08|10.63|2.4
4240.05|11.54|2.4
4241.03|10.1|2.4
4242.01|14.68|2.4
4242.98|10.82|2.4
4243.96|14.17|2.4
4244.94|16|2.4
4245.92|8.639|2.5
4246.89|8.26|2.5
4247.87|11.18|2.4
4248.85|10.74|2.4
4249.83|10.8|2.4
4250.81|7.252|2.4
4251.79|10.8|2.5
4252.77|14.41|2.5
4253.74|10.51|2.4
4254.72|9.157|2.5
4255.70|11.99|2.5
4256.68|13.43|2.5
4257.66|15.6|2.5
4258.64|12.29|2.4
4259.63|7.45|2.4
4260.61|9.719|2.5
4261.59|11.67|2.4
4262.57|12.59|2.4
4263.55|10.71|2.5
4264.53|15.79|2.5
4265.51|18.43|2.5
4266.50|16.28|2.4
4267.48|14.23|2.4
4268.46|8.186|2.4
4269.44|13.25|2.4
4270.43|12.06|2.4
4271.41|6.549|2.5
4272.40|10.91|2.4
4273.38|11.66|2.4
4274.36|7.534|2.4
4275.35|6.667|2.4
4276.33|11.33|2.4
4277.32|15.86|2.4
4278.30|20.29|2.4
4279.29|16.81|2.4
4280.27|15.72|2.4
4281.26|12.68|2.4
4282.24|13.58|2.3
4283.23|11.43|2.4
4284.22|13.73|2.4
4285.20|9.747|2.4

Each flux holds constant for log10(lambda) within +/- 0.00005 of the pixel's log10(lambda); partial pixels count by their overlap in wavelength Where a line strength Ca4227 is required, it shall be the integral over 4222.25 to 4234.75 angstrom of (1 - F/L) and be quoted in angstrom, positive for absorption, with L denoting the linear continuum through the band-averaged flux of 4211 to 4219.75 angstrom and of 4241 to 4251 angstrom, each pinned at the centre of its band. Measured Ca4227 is 6.6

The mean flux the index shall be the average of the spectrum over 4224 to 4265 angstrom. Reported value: 10.2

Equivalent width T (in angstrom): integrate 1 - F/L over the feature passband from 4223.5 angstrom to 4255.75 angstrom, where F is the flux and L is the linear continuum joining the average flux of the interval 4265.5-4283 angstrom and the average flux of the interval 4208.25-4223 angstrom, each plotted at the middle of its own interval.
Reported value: 8.0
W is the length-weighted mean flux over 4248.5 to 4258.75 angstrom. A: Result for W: 11.5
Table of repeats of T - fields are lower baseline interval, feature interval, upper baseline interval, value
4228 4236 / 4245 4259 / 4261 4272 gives -0.6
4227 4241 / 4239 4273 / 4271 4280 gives -3.2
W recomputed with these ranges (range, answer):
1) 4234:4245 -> 12.2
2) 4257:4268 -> 13.1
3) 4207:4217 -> 14.3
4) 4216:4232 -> 7.25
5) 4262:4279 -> 12.5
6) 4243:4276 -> 11.5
